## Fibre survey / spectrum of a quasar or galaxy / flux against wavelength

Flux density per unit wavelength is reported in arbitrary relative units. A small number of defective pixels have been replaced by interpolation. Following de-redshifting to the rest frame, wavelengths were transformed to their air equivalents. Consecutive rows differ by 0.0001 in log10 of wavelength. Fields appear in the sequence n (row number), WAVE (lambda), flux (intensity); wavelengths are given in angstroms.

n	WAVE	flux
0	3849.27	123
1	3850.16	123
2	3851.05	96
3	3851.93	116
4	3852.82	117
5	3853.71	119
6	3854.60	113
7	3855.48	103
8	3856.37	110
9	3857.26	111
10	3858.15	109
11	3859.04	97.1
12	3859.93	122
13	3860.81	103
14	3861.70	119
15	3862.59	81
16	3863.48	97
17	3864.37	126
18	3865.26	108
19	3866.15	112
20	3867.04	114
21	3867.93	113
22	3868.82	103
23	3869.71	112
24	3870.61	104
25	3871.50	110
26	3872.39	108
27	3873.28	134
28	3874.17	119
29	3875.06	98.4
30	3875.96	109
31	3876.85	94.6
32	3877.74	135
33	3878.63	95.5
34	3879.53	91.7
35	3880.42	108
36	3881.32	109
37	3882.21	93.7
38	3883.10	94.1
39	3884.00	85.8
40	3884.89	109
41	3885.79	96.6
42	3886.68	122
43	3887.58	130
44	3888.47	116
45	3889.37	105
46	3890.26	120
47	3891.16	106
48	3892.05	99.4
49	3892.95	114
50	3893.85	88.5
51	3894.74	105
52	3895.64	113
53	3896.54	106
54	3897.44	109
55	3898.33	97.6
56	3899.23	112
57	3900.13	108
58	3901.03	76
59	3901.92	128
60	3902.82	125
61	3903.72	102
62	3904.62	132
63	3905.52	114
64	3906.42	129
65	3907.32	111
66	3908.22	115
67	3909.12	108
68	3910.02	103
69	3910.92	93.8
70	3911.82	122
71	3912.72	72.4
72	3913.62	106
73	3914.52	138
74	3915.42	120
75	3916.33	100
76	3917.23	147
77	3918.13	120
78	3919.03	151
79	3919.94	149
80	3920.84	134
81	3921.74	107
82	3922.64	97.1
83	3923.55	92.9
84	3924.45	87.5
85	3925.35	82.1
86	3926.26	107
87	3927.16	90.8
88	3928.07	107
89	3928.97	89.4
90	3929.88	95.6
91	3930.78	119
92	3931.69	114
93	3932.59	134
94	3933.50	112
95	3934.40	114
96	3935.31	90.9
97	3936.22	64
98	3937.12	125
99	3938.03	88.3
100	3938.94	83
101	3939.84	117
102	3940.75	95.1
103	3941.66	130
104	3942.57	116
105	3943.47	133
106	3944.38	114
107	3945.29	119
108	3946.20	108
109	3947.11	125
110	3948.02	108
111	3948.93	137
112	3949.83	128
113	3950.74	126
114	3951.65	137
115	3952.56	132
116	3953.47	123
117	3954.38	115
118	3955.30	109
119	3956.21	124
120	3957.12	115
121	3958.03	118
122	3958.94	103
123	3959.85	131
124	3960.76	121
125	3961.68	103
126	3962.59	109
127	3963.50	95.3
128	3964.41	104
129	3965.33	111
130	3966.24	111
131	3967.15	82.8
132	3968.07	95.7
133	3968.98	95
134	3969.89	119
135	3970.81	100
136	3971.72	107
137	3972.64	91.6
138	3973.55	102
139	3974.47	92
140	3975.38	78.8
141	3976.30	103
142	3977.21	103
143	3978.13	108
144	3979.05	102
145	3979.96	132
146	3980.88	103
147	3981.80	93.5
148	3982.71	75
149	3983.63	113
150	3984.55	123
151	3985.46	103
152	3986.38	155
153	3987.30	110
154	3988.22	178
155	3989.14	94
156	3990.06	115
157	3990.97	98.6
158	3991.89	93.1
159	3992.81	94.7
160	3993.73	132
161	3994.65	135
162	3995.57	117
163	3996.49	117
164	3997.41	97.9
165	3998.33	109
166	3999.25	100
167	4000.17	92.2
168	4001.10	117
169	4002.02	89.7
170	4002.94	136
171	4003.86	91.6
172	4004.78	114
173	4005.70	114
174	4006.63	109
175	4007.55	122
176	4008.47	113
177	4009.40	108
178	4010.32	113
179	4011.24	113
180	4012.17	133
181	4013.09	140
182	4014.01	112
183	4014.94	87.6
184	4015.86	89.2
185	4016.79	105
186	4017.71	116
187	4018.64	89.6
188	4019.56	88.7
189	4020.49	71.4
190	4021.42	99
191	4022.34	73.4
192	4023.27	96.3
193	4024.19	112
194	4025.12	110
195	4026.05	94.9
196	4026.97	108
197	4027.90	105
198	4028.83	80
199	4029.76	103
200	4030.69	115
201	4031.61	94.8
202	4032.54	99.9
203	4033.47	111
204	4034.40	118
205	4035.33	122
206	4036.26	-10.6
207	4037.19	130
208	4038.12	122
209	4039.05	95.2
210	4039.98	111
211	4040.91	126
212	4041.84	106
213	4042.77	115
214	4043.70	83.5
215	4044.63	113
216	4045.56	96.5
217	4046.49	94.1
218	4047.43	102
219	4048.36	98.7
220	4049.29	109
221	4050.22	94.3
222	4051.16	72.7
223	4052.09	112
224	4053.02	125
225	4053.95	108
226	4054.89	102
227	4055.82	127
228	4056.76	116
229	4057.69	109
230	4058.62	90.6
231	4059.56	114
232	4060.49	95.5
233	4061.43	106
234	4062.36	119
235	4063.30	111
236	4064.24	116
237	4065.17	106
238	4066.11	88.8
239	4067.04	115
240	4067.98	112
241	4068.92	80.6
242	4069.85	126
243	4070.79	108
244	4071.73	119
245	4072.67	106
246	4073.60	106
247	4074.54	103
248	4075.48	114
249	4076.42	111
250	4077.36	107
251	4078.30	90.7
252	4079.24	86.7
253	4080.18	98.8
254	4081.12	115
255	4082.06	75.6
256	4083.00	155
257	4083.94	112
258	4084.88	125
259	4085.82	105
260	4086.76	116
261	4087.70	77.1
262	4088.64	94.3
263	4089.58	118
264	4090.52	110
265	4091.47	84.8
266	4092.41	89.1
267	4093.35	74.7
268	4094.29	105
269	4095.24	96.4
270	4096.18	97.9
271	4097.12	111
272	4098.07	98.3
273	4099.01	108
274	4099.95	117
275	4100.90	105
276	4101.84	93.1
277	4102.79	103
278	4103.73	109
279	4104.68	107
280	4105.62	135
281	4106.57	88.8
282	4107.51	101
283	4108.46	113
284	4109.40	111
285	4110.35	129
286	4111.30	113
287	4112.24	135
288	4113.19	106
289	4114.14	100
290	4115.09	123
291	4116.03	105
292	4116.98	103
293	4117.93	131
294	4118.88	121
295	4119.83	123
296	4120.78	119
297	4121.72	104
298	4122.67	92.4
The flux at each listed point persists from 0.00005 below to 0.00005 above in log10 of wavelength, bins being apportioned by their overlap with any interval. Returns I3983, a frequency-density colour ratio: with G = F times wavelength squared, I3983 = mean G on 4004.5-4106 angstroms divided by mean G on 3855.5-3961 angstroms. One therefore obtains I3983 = 1.02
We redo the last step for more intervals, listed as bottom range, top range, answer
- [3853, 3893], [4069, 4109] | 1.08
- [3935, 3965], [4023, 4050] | 0.94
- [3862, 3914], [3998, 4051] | 1.03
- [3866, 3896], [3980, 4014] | 1.11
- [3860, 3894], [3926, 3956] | 1.08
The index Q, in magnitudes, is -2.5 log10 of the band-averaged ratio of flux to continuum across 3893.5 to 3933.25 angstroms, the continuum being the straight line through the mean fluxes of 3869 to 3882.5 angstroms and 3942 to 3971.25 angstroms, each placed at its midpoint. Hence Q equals 0.01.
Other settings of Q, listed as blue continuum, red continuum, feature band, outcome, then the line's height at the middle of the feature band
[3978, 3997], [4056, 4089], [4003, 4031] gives 0.070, 111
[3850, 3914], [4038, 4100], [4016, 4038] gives 0.091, 106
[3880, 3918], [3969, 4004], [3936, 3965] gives -0.056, 109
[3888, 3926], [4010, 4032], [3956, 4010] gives -0.038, 105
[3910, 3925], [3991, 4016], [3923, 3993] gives 0.038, 113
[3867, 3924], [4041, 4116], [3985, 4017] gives -0.048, 108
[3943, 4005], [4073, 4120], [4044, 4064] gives 0.031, 109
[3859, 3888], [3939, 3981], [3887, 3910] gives -0.018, 109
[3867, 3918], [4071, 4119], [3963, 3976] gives 0.099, 108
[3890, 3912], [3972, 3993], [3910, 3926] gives -0.037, 109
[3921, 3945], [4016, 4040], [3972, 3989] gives -0.079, 101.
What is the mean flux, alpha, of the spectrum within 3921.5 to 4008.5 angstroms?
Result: 109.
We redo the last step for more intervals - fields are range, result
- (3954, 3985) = 105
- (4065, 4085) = 107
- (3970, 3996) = 109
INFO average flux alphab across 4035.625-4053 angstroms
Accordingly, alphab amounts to 99.3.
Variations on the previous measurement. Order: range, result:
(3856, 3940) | 108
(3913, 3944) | 110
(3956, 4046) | 106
